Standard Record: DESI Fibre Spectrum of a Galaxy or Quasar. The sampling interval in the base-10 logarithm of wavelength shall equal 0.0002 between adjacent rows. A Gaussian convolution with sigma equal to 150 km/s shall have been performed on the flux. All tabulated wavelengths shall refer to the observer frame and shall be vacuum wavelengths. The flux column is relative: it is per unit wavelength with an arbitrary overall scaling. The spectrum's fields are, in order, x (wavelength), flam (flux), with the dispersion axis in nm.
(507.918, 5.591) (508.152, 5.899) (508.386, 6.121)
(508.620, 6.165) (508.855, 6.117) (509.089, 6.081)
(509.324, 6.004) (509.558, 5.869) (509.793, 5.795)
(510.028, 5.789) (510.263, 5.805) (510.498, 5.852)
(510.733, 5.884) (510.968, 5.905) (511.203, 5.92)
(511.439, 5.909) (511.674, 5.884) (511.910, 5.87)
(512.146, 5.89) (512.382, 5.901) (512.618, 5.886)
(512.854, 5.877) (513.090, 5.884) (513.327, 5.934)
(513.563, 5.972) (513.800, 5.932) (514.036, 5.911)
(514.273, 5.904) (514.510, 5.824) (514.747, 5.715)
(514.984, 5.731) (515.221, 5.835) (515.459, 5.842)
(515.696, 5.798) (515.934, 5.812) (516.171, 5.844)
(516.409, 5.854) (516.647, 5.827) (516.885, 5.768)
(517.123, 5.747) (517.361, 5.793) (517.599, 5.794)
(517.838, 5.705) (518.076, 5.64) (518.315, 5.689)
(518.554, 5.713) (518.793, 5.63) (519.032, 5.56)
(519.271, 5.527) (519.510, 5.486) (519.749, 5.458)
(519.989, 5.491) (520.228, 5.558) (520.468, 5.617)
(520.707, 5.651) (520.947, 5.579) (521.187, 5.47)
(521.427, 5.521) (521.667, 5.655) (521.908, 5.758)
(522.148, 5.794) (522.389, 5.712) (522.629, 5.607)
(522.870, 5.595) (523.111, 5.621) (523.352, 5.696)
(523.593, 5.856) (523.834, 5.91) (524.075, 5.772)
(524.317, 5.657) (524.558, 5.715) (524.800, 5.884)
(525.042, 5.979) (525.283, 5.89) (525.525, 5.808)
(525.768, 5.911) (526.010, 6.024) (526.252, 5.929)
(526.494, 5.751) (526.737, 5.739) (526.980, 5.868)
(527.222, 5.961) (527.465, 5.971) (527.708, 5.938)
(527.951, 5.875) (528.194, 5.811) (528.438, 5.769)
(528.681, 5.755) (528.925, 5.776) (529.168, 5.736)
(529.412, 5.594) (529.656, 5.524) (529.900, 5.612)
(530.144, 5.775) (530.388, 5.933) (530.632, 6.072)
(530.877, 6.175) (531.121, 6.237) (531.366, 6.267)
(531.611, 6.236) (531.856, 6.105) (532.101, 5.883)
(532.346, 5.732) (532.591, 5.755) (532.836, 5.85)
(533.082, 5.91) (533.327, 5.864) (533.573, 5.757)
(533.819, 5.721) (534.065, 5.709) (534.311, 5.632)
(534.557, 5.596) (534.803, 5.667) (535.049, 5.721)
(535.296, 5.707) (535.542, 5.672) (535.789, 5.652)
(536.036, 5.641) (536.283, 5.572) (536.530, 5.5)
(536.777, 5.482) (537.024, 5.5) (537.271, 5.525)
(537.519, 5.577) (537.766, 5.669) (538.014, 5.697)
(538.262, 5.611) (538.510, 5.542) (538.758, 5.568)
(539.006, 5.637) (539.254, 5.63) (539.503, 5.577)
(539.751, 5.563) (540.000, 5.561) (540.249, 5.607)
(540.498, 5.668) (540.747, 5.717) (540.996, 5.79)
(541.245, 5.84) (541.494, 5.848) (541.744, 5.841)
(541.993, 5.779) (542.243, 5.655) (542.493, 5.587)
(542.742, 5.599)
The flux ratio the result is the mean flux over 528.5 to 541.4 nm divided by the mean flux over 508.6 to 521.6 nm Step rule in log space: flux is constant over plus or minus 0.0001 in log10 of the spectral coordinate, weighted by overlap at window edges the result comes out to 1.0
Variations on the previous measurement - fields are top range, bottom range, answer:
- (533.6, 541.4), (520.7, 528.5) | 0.97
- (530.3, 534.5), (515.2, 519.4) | 1.03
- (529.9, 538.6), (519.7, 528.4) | 1.00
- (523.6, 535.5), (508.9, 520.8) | 1.01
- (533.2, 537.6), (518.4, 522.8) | 1.01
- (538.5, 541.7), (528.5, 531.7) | 0.96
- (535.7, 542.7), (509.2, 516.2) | 0.96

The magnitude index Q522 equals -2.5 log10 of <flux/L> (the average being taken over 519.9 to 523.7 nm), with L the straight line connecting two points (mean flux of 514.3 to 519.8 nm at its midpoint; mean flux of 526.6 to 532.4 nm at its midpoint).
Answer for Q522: 0.03 mag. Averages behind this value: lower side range 5.73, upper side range 5.89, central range 5.64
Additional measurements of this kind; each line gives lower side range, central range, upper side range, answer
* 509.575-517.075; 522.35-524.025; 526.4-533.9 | 0.027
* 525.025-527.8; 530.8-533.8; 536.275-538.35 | -0.046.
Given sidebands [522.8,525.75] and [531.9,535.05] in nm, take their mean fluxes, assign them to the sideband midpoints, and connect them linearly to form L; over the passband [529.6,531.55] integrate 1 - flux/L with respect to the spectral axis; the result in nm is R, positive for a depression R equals -0.07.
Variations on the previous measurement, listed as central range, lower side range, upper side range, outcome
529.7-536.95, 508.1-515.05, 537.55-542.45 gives -0.10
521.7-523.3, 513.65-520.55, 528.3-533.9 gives 0.03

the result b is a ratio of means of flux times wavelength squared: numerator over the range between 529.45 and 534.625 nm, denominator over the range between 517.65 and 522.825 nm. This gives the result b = 1.09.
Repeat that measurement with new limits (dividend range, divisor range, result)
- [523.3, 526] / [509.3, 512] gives 1.05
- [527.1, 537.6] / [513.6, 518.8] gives 1.06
